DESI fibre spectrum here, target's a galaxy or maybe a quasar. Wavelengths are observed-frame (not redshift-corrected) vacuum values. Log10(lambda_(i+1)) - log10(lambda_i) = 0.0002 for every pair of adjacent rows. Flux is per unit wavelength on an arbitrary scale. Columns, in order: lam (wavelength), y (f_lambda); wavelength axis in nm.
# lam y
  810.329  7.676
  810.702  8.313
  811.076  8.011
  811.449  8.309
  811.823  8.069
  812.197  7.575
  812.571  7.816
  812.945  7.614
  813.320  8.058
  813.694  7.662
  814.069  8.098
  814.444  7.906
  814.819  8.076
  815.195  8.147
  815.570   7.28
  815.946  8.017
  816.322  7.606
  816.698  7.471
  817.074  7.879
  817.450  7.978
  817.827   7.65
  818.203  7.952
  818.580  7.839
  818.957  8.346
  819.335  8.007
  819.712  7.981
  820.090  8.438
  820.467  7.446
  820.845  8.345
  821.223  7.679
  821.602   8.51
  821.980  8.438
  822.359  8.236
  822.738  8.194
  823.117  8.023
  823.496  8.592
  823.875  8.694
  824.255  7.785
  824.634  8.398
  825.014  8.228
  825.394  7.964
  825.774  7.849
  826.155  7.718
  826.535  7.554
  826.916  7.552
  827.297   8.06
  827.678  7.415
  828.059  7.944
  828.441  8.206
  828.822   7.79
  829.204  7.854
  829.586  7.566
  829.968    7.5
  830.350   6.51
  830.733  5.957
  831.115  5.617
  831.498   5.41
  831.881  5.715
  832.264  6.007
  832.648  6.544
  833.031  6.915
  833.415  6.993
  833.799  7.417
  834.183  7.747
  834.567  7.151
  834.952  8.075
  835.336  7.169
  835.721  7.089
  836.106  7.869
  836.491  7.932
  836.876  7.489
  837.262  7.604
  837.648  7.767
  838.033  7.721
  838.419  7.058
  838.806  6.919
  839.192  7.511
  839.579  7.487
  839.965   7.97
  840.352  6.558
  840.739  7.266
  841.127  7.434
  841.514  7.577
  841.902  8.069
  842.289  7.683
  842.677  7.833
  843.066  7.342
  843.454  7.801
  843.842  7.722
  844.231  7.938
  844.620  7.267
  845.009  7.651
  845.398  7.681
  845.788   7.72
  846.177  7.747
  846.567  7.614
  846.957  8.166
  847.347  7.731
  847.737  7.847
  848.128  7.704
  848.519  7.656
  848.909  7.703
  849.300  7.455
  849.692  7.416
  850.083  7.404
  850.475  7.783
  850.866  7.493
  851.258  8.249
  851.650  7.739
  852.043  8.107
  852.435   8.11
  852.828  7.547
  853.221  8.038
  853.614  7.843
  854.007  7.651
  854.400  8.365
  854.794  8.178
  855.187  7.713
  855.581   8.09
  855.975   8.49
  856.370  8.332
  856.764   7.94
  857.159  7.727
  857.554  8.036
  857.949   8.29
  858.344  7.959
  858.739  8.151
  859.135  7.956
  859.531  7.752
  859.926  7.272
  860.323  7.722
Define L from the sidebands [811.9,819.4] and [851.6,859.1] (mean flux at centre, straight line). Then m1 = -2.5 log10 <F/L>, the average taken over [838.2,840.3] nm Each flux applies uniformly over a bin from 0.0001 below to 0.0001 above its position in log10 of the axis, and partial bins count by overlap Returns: 0.09 mag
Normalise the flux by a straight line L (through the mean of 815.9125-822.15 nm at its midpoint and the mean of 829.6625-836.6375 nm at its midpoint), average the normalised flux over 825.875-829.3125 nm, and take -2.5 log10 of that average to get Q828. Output -0.07 mag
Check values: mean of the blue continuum 7.97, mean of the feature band 7.79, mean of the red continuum 6.87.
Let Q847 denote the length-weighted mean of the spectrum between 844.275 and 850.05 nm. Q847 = 7.67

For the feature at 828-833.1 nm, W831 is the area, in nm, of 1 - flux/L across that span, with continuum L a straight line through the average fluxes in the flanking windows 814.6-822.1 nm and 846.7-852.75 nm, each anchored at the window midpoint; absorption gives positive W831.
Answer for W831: 0.70 nm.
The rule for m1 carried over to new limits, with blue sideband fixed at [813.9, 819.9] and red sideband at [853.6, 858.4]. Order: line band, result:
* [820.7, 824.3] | -0.05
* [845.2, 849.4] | 0.04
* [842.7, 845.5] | 0.05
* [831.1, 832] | 0.39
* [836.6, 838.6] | 0.06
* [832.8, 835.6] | 0.09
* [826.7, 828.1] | 0.03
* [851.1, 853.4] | 0.01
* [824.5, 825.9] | -0.03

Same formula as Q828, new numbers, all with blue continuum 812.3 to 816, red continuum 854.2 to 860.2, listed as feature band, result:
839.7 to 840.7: 0.09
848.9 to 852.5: 0.04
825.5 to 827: 0.03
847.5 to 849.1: 0.03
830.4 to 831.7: 0.35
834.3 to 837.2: 0.05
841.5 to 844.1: 0.03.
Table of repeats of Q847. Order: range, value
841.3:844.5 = 7.73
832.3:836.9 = 7.32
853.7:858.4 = 8.06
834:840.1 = 7.53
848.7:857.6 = 7.89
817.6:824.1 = 8.14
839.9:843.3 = 7.51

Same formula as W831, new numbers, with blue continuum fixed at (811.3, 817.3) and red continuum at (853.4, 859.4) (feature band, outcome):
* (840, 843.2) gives 0.19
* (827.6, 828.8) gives 0.00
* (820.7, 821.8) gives -0.04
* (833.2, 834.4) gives 0.09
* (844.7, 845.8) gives 0.05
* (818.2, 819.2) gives -0.02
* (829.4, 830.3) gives 0.06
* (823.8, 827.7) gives -0.01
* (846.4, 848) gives 0.03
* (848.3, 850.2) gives 0.11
